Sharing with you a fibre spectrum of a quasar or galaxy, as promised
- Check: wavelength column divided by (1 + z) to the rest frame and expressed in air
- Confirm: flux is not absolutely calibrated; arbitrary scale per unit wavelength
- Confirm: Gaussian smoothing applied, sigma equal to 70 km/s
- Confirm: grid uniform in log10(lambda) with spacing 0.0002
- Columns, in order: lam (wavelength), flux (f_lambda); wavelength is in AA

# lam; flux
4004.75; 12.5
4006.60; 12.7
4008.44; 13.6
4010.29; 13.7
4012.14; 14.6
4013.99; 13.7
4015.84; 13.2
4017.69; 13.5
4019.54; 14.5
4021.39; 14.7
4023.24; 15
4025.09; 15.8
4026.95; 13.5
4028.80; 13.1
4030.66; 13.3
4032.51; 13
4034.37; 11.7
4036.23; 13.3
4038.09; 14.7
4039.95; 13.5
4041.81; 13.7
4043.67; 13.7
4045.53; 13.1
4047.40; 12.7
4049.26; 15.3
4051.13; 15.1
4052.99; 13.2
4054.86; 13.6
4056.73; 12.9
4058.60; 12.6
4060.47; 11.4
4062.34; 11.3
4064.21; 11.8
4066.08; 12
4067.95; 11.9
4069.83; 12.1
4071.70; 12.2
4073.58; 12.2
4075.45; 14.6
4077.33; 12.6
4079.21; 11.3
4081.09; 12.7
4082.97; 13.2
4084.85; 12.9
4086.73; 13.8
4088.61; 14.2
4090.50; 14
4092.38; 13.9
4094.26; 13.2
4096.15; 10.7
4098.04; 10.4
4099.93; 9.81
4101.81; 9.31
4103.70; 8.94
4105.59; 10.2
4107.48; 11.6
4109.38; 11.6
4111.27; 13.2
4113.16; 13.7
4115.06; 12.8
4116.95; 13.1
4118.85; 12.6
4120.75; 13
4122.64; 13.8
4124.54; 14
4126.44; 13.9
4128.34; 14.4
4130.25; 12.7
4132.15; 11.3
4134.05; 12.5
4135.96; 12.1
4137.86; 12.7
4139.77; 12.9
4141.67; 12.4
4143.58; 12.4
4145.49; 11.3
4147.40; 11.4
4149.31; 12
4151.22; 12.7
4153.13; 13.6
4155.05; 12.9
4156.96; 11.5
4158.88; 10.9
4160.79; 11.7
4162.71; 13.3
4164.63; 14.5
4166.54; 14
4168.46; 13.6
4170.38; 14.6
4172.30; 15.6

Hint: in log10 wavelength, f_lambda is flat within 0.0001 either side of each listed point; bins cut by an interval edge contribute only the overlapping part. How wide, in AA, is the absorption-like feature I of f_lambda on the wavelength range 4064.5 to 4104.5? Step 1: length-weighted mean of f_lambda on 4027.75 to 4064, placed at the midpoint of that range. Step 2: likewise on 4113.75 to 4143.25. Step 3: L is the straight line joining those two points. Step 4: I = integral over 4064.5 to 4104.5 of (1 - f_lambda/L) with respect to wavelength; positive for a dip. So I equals 2.7 AA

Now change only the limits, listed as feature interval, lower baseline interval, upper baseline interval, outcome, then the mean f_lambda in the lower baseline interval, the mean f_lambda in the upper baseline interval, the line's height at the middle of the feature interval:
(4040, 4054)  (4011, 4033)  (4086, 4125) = -0.34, 14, 12.3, 13.5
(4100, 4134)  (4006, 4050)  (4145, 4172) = 2.07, 13.7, 12.8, 13.1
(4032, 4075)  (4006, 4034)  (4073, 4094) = 1.89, 13.8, 13.2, 13.5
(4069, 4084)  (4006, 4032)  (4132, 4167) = 0.73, 13.9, 12.4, 13.3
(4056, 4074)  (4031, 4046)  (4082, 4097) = 1.72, 13.3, 13.3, 13.3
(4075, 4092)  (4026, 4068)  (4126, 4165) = -0.50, 13.1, 12.5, 12.9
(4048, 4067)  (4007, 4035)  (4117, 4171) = 0.83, 13.8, 12.8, 13.5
